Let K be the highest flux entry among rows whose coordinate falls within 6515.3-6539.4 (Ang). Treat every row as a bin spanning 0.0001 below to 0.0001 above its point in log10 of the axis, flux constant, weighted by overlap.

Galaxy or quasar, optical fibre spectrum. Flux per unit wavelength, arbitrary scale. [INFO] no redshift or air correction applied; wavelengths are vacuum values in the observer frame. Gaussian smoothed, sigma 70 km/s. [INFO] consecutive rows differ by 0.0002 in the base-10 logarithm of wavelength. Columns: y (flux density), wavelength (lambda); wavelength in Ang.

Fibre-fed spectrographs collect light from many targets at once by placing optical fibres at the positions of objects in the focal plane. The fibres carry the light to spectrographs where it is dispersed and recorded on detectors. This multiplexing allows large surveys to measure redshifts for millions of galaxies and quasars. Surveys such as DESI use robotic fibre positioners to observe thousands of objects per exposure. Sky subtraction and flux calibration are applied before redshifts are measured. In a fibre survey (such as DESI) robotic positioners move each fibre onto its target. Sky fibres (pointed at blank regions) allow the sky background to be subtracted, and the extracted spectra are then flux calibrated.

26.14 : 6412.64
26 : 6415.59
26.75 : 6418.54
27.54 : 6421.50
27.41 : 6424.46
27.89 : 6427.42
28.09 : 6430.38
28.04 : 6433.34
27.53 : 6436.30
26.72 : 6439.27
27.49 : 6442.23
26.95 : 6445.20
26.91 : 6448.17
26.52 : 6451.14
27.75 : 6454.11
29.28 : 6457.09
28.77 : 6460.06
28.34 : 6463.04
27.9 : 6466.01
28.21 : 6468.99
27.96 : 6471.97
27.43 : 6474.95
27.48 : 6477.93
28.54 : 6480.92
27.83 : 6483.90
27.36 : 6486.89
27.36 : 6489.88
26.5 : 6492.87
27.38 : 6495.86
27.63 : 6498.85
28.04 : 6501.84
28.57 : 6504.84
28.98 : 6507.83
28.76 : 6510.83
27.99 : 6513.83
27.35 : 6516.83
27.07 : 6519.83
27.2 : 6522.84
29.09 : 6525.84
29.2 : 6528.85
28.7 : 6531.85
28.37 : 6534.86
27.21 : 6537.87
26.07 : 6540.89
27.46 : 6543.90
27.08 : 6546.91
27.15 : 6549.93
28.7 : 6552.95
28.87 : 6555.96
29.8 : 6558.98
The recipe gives 29.2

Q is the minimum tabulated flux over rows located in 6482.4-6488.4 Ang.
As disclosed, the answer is 27.36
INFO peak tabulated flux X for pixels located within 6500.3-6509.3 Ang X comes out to 28.98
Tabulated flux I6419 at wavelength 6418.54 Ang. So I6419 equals 26.75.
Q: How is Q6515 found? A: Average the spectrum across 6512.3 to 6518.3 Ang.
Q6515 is 27.7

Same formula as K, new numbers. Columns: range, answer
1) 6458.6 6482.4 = 28.77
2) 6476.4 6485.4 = 28.54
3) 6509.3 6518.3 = 28.76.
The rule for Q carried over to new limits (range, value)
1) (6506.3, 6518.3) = 27.35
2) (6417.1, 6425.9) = 26.75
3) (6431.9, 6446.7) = 26.72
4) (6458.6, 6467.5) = 27.9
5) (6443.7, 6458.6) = 26.52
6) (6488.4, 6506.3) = 26.5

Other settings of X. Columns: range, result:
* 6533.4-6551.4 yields 28.37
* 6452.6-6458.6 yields 29.28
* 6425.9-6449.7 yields 28.09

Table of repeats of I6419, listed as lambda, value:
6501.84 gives 28.04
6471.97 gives 27.96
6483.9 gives 27.83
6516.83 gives 27.35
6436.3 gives 27.53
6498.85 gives 27.63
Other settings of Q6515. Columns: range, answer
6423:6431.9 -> 27.8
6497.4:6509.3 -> 28.3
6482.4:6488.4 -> 27.6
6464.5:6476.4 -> 27.9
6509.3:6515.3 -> 28.4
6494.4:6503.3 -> 27.7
